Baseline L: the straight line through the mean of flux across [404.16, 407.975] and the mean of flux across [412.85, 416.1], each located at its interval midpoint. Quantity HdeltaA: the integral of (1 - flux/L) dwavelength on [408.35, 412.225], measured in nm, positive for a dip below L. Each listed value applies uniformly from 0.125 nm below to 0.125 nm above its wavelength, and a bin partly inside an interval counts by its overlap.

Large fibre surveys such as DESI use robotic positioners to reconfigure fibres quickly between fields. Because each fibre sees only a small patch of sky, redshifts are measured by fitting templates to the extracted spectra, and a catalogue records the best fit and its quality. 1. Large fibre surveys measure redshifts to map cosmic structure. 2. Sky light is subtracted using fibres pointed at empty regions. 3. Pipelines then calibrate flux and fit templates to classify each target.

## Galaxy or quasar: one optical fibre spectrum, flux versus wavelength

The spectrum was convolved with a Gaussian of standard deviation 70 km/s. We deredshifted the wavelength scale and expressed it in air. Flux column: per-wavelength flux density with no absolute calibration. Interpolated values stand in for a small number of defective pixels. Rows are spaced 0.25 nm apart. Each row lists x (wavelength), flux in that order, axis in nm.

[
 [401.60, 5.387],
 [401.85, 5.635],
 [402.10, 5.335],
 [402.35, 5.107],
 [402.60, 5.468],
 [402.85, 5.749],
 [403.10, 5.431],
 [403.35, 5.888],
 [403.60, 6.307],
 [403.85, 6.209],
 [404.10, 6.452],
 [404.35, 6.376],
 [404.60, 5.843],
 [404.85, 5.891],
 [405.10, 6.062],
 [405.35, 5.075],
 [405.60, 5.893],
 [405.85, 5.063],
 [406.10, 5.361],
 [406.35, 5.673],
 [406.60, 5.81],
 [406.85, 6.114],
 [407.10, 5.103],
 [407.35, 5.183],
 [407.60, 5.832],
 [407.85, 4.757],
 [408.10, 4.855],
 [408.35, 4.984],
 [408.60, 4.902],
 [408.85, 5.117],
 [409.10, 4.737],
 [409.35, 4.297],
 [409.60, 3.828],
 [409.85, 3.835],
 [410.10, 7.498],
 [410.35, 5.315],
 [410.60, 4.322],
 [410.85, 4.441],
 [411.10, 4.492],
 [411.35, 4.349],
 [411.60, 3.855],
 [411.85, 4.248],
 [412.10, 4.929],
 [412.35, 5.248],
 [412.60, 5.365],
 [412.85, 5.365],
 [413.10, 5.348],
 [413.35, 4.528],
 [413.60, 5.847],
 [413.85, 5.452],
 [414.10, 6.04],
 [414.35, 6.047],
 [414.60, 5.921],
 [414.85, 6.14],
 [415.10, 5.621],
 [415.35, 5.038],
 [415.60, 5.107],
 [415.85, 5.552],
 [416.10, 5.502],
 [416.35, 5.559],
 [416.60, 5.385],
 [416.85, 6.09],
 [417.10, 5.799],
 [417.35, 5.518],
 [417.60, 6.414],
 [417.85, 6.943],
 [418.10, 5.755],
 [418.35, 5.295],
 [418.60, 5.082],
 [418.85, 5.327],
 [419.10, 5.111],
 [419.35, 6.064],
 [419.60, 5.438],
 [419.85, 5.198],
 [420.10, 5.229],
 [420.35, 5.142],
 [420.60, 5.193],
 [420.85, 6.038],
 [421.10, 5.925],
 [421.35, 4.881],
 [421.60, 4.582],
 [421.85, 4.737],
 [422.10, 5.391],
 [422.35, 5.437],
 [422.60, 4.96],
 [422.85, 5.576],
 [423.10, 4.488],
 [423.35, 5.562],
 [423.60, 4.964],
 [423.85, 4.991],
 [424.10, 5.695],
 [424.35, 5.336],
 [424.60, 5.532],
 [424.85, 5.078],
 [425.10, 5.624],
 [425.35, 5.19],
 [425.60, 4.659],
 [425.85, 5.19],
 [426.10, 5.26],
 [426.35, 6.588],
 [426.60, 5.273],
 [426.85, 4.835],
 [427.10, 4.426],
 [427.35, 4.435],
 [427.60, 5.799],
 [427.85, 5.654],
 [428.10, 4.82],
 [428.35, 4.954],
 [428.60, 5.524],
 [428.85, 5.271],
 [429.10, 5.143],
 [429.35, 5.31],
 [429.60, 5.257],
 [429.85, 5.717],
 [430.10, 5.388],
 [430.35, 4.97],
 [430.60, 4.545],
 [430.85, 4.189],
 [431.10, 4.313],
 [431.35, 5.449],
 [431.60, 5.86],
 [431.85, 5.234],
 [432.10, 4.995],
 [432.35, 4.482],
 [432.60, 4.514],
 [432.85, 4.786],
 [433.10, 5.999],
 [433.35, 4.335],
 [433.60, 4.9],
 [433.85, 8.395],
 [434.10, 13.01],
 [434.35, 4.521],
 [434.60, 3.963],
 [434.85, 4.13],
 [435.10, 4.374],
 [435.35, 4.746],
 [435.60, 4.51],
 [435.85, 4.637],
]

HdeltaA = 0.62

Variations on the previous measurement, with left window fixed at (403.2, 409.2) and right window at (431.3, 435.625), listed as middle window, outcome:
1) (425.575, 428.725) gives 0.169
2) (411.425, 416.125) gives 0.196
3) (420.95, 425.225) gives 0.221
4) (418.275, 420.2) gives 0.062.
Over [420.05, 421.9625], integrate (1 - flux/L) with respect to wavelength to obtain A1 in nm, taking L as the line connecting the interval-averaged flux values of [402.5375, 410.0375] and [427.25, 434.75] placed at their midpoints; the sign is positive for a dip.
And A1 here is 0.07 nm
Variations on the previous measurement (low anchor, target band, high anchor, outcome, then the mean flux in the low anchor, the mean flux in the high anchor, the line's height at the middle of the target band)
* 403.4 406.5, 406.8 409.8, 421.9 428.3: 0.43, 5.85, 5.22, 5.75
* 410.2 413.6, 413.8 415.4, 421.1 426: -0.29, 4.81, 5.17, 4.9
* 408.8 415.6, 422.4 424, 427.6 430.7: 0.02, 5.08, 5.24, 5.19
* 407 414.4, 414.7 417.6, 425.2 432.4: -0.33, 4.99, 5.14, 5.04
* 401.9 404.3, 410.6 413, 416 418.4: 0.47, 5.79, 5.85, 5.82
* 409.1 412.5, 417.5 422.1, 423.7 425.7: -0.37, 4.67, 5.27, 5.06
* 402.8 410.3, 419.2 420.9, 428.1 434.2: 0.01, 5.47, 5.48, 5.47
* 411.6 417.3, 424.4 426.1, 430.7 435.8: 0.05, 5.43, 5.32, 5.37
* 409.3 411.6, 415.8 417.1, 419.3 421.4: -0.12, 4.68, 5.46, 5.15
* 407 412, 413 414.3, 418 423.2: -0.13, 4.8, 5.28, 4.98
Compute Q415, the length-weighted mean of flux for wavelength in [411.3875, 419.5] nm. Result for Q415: 5.47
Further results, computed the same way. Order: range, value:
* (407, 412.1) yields 4.8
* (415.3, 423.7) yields 5.42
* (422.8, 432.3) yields 5.18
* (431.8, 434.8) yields 5.73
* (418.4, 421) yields 5.38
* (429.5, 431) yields 5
